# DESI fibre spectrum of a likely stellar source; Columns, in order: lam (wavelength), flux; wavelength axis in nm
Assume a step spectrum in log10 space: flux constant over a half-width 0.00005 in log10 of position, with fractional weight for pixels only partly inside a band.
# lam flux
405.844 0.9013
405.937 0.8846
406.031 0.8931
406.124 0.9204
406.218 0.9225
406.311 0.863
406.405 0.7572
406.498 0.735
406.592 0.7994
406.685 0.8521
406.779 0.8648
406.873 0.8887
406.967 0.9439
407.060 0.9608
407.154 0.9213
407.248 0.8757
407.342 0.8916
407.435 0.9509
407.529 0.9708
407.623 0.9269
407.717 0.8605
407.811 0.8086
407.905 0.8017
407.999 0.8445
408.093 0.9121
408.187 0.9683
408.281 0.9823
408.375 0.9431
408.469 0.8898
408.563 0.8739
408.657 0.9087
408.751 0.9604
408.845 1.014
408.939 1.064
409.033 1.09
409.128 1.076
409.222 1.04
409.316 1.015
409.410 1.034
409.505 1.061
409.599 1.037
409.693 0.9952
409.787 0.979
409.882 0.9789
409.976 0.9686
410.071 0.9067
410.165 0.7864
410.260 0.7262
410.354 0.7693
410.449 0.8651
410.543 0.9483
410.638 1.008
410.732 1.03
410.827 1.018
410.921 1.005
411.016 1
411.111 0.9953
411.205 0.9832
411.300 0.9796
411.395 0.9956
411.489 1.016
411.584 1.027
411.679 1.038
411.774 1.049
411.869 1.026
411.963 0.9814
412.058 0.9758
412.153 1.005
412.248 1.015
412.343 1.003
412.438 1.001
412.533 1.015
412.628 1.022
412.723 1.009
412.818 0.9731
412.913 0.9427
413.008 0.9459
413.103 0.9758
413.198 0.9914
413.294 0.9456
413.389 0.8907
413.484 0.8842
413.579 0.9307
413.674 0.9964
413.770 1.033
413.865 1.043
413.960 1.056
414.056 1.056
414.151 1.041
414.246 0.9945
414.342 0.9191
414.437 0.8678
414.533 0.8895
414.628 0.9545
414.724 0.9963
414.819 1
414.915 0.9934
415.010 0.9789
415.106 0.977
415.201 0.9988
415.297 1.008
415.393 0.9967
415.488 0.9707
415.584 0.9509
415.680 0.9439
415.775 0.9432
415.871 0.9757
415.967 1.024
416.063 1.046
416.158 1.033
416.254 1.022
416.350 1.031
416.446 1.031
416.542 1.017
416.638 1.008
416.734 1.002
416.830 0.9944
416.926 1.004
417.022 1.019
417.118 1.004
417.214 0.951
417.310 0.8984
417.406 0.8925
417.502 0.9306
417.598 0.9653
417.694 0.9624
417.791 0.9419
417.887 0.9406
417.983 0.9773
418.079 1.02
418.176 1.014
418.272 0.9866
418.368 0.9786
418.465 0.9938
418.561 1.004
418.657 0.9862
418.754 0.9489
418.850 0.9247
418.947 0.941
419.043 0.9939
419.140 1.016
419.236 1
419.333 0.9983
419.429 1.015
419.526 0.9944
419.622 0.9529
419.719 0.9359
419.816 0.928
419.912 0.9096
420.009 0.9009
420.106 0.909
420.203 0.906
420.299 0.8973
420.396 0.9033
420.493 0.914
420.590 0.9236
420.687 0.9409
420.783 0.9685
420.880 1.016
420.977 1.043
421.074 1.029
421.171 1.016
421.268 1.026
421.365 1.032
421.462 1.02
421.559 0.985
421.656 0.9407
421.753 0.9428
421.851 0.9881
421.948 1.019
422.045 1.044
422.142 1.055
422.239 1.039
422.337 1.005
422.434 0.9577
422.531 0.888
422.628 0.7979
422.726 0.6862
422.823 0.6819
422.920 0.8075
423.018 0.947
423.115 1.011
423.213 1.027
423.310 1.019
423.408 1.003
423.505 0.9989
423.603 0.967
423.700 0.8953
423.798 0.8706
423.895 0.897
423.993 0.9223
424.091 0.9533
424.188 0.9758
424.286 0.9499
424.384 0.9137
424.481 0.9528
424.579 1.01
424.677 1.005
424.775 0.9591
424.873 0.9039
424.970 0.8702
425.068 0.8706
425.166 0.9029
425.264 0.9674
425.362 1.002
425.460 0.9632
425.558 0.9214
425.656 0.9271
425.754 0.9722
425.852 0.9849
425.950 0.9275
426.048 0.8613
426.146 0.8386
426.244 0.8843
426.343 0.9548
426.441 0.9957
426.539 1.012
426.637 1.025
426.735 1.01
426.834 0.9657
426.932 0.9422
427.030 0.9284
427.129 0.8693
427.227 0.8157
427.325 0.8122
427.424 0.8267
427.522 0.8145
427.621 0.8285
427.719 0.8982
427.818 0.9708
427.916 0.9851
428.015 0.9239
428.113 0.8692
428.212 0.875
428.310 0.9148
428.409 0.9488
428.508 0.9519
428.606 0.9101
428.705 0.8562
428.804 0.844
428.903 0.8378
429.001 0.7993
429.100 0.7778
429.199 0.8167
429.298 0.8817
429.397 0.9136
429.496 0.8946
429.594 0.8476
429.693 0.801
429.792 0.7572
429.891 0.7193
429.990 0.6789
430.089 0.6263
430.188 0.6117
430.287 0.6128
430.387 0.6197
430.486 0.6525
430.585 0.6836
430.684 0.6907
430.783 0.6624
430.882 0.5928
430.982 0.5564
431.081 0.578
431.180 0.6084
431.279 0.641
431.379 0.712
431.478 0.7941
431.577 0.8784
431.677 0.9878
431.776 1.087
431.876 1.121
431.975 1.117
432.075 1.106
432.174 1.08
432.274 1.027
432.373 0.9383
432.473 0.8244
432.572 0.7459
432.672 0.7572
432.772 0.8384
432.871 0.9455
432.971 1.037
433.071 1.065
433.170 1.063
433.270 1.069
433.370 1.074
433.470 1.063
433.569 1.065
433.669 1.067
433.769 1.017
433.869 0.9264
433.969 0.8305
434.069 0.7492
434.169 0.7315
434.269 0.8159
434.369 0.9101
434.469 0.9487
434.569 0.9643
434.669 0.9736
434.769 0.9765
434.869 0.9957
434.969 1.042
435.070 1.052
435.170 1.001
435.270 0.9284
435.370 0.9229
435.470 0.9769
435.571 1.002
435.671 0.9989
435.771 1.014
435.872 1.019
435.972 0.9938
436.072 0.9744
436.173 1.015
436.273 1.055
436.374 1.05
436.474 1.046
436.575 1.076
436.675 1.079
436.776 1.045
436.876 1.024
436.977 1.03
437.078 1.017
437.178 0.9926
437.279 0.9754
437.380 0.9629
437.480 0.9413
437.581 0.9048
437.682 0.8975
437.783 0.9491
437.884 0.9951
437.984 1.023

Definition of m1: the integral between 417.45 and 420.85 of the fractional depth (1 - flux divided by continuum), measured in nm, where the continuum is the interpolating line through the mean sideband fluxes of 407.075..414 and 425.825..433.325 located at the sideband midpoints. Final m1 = -0.15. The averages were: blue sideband 0.965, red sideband 0.859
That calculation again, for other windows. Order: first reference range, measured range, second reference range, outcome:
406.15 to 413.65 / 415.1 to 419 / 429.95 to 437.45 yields -0.183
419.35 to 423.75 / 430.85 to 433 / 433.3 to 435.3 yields 0.211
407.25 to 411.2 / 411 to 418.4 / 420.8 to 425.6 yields -0.276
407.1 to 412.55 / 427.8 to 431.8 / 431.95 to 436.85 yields 0.779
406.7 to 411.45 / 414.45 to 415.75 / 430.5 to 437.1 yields -0.038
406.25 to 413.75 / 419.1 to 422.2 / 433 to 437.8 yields -0.030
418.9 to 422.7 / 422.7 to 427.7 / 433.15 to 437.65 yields 0.253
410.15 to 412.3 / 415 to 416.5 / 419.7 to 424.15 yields -0.056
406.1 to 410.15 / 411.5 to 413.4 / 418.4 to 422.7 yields -0.102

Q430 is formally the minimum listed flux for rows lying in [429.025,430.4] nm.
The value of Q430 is 0.6117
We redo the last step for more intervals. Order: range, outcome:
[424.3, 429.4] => 0.7778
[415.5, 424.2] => 0.6819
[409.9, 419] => 0.7262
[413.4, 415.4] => 0.8678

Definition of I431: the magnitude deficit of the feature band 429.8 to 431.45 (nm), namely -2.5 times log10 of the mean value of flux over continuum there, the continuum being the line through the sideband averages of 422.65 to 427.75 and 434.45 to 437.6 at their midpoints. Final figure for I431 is 0.43 mag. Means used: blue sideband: 0.921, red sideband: 1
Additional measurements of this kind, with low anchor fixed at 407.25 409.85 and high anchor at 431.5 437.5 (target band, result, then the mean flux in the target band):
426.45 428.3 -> 0.074 mag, 0.912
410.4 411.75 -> -0.037 mag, 0.994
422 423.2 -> 0.068 mag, 0.913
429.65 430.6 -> 0.404 mag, 0.675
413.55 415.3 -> -0.025 mag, 0.986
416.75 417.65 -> 0.002 mag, 0.964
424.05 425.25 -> 0.038 mag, 0.94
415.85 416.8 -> -0.059 mag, 1.02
